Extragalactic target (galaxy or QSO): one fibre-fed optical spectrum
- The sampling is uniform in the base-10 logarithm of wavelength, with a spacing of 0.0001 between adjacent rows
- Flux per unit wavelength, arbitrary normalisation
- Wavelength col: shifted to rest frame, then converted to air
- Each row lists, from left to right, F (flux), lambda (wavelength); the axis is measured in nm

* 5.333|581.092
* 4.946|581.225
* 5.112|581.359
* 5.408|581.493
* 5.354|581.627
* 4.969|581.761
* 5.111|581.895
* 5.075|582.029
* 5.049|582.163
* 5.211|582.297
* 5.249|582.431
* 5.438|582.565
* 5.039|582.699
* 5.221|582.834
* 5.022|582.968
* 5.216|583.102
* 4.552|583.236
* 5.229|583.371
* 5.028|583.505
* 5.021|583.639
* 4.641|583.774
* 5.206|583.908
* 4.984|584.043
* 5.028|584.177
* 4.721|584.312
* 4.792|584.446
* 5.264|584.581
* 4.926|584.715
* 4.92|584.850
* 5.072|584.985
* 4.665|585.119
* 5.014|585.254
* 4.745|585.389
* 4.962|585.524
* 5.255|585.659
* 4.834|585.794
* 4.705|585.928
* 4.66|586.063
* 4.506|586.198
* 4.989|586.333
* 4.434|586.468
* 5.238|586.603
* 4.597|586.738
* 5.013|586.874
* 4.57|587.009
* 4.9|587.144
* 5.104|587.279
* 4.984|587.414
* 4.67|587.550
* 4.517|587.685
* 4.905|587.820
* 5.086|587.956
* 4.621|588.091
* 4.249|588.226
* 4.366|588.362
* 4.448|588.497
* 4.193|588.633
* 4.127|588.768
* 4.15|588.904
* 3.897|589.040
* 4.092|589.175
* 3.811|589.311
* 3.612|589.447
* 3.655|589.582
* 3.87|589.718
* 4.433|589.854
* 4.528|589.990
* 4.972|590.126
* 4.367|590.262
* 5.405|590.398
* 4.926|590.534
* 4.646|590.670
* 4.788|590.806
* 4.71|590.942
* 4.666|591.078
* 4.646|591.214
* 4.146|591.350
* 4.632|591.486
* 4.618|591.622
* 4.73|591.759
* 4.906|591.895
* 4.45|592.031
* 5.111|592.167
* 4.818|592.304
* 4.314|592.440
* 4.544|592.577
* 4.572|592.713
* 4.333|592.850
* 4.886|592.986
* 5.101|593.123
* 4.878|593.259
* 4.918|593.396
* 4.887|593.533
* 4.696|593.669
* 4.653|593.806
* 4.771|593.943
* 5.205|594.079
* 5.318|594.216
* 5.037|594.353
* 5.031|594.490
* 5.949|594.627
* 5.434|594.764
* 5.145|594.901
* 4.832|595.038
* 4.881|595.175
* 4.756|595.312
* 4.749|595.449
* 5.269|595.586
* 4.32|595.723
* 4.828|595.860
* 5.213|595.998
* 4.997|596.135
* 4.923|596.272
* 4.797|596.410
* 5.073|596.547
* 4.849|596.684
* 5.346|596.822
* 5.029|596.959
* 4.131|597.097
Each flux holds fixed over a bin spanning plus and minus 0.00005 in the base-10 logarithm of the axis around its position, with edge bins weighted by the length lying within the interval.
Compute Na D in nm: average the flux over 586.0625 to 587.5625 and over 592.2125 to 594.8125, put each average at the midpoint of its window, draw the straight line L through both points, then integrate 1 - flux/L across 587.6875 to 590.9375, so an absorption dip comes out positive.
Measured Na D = 0.30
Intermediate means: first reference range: 4.81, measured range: 4.41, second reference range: 4.91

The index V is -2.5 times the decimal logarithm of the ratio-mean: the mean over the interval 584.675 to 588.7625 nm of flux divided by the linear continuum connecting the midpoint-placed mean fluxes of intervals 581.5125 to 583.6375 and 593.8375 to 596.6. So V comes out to 0.07 mag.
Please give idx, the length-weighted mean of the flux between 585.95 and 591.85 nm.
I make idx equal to 4.55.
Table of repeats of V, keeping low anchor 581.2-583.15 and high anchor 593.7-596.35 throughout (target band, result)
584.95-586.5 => 0.06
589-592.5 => 0.13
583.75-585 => 0.04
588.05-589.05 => 0.19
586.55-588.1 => 0.05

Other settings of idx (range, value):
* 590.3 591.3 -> 4.8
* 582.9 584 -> 4.99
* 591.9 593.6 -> 4.74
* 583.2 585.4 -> 4.94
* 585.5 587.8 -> 4.82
